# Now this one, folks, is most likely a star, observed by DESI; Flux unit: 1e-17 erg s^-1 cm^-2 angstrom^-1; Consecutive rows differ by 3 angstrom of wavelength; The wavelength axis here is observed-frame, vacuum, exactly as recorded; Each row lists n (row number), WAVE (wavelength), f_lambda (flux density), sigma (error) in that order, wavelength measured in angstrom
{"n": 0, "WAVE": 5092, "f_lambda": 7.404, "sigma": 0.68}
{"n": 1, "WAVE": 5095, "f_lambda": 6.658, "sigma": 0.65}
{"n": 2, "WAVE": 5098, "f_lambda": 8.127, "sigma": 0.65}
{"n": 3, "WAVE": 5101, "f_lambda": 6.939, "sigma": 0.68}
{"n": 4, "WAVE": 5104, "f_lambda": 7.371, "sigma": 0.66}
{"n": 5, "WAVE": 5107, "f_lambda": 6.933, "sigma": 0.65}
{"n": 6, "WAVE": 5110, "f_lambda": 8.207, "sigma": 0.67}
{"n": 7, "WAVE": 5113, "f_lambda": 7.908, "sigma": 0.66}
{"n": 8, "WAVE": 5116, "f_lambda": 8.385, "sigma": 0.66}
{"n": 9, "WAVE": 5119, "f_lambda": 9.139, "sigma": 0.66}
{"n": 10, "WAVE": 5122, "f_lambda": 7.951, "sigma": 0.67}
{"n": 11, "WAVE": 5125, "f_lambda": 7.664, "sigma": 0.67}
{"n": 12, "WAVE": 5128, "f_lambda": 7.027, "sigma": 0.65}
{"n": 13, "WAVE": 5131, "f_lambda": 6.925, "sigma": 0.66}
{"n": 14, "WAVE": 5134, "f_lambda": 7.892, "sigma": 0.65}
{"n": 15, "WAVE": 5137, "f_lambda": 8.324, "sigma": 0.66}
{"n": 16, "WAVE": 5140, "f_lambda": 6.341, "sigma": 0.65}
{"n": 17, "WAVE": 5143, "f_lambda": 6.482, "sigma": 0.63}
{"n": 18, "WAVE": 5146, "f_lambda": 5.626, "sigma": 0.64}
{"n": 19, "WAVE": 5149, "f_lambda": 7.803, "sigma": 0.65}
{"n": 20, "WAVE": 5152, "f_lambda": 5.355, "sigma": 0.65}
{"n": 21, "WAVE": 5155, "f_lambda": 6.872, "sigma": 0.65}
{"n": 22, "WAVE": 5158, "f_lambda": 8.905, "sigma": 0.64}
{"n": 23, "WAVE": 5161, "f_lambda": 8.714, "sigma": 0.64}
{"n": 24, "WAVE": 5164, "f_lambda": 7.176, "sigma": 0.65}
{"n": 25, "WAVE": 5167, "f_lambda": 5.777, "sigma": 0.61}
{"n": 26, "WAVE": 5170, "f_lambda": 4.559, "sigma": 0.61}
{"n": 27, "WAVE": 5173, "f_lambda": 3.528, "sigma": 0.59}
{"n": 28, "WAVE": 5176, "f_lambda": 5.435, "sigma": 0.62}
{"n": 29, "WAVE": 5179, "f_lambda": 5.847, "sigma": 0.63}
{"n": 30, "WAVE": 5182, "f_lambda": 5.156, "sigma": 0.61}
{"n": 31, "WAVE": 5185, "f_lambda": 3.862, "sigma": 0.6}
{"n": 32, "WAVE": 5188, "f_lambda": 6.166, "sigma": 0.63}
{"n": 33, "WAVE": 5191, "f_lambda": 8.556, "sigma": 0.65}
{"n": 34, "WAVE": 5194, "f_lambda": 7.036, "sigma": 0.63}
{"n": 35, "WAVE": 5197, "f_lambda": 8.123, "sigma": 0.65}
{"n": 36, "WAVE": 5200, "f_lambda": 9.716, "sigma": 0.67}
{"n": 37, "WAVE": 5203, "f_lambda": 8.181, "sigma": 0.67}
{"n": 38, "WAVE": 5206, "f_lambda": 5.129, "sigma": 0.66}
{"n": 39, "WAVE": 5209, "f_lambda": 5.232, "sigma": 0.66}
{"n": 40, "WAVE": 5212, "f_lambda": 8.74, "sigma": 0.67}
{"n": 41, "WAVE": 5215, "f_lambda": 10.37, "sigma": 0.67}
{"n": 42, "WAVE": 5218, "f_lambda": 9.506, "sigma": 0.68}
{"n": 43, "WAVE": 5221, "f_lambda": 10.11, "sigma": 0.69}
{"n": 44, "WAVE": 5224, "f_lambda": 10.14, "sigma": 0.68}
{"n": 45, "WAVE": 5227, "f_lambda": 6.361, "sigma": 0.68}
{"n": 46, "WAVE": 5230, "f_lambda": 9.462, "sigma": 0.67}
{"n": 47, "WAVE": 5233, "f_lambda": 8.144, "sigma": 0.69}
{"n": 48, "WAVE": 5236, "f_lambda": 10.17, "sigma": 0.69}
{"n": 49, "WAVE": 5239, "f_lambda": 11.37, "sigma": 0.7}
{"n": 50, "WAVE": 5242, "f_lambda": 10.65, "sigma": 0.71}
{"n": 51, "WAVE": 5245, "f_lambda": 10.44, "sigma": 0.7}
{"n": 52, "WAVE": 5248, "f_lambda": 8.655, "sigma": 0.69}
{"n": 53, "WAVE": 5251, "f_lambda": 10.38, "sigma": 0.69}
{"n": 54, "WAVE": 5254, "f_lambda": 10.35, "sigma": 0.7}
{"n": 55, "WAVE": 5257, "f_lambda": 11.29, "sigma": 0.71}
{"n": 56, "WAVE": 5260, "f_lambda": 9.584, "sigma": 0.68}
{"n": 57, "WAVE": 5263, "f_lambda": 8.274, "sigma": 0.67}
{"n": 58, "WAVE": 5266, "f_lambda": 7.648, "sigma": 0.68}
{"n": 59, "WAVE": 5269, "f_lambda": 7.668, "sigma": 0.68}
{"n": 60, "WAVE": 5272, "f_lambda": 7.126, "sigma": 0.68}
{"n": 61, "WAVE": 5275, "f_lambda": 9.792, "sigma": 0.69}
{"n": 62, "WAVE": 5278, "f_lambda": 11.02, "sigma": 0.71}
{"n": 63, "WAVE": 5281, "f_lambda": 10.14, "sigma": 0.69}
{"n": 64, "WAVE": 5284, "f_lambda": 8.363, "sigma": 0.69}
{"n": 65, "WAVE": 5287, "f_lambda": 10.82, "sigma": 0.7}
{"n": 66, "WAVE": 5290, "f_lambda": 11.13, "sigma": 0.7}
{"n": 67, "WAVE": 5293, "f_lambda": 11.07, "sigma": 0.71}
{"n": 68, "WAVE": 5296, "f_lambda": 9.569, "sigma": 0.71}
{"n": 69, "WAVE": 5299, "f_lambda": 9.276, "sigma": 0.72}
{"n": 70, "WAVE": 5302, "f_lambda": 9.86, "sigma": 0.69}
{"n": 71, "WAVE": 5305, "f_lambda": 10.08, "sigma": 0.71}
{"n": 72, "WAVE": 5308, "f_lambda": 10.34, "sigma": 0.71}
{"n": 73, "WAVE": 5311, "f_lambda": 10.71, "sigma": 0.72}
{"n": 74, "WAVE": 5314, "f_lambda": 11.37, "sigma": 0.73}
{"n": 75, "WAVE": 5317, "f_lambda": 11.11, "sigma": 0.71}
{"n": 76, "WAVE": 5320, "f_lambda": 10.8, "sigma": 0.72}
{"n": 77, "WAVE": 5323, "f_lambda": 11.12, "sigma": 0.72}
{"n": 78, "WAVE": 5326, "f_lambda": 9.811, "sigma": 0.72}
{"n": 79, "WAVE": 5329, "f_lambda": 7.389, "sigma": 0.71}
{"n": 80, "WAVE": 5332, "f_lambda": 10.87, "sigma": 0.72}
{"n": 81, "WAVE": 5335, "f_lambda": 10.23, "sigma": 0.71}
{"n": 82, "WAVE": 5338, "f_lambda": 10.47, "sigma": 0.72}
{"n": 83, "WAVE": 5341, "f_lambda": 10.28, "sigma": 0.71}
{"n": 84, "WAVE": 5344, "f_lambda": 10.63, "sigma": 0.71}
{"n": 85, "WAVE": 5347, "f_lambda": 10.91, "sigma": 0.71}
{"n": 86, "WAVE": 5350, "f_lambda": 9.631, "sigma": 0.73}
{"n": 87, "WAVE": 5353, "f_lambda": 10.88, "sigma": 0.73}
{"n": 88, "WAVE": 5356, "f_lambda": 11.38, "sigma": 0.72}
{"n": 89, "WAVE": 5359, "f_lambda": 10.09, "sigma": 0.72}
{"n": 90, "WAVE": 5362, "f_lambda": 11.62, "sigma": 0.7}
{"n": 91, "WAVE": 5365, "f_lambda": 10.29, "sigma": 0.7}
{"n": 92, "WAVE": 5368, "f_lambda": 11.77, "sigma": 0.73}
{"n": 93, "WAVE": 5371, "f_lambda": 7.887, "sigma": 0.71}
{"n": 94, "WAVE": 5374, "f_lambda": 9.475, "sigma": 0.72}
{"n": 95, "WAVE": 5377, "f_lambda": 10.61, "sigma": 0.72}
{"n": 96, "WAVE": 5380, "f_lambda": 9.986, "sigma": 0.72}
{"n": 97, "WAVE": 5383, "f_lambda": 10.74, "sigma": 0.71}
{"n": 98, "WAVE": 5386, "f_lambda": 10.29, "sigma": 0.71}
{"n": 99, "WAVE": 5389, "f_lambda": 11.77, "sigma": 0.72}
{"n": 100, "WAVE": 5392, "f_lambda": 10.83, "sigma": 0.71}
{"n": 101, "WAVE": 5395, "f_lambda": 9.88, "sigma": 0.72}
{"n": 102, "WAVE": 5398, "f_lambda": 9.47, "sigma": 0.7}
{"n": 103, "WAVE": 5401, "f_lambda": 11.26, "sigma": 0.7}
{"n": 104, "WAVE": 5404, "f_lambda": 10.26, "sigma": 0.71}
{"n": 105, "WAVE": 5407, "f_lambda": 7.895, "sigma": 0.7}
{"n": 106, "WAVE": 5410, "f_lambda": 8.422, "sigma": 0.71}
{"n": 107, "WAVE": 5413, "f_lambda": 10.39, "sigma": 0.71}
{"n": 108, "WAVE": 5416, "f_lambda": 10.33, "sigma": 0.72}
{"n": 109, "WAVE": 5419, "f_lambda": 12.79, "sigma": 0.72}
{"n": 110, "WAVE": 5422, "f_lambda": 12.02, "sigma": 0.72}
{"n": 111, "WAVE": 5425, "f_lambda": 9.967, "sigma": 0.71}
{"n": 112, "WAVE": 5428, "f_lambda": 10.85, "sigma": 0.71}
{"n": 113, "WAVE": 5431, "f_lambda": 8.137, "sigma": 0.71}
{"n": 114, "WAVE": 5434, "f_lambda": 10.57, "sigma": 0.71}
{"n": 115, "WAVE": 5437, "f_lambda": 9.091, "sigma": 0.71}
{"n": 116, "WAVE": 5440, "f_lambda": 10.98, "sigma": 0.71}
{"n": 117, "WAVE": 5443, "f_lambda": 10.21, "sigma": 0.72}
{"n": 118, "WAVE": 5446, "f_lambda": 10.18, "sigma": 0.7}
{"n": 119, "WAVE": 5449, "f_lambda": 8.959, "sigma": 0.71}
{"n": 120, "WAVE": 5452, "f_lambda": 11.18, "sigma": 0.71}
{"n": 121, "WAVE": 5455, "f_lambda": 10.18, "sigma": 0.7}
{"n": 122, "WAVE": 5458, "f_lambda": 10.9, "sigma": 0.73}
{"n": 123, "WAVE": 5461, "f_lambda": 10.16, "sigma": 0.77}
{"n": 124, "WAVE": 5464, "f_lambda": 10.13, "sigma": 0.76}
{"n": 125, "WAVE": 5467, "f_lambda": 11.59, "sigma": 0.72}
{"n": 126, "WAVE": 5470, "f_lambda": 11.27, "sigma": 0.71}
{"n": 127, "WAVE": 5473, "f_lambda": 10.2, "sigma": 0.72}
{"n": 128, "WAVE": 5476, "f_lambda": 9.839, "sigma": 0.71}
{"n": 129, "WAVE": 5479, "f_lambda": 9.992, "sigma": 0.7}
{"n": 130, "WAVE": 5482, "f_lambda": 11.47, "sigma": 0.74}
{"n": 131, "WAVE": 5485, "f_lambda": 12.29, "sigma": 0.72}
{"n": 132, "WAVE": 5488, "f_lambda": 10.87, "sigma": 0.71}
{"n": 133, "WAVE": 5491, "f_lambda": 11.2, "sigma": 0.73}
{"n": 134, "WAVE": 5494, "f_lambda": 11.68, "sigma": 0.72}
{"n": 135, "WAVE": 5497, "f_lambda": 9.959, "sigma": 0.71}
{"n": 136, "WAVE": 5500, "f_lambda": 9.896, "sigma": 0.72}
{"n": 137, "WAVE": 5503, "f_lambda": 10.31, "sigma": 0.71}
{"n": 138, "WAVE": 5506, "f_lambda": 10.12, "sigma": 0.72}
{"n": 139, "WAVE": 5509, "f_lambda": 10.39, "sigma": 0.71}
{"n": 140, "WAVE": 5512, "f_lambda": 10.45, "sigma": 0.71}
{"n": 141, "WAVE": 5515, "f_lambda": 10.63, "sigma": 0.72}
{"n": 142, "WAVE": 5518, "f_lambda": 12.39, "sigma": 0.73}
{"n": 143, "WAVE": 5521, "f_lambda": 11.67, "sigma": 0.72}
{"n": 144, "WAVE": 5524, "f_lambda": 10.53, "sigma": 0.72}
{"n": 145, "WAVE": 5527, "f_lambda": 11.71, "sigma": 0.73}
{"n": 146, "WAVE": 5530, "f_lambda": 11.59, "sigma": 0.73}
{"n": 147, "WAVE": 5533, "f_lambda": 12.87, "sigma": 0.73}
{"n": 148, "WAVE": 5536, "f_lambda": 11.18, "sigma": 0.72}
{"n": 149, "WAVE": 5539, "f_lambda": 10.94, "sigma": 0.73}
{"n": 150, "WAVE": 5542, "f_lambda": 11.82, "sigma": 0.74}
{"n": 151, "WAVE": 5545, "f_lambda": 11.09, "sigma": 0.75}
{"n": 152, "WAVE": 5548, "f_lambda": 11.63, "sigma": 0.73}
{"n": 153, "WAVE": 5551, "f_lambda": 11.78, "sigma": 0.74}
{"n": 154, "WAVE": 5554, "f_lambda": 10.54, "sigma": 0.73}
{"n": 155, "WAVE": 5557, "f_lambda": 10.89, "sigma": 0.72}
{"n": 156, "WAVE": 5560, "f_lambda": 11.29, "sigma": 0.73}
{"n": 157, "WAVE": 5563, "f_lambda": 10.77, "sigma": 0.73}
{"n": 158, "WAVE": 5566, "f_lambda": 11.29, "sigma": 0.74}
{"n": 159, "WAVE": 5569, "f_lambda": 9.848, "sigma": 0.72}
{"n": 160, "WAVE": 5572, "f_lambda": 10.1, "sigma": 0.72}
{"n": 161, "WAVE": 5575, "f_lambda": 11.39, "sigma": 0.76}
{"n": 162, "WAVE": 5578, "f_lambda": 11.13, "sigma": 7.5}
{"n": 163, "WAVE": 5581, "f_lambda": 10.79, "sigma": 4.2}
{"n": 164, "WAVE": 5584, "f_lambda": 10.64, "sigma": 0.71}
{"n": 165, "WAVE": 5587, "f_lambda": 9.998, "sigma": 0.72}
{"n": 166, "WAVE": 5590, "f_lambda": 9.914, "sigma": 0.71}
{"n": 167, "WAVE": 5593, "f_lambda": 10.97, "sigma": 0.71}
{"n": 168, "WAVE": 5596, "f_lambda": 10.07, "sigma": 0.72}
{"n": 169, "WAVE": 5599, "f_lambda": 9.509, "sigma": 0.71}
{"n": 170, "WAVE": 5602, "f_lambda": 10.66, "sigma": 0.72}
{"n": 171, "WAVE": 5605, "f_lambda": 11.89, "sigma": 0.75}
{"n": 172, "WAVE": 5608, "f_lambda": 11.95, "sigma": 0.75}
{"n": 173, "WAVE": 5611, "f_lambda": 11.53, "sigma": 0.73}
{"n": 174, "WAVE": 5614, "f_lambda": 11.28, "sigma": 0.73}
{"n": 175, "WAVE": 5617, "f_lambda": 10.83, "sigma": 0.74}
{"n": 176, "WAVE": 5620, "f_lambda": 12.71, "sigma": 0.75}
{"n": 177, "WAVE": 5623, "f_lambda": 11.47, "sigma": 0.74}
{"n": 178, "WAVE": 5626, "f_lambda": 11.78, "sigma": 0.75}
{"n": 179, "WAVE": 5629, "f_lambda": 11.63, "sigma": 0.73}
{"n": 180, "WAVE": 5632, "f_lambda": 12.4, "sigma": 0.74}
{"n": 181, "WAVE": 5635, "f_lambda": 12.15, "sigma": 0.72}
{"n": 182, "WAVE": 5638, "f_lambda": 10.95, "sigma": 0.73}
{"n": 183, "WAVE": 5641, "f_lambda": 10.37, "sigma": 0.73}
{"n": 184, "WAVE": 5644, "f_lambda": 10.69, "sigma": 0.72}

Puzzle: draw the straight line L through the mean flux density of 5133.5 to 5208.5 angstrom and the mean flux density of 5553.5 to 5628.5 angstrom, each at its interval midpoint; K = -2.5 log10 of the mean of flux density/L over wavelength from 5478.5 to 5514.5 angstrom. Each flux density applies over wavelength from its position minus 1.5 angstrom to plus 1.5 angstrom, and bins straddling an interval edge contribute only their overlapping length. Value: -0.08 mag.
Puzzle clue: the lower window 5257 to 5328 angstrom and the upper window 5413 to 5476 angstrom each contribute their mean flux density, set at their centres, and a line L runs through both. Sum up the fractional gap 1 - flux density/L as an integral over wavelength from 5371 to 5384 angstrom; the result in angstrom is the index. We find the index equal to 0.37 angstrom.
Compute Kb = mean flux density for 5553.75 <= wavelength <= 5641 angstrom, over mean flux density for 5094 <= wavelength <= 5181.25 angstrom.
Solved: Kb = 1.57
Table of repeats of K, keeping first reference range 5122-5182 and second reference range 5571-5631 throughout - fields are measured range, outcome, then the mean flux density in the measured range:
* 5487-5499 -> -0.095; 10.9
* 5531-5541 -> -0.125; 11.7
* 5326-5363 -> -0.208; 10.3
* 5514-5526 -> -0.112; 11.3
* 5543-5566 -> -0.059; 11.2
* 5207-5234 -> -0.178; 8.62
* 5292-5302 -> -0.224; 9.9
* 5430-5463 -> -0.062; 10.1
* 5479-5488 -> -0.155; 11.4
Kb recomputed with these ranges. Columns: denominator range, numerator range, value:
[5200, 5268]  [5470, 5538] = 1.21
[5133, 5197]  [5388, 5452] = 1.58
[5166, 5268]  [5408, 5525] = 1.31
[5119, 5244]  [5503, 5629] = 1.48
